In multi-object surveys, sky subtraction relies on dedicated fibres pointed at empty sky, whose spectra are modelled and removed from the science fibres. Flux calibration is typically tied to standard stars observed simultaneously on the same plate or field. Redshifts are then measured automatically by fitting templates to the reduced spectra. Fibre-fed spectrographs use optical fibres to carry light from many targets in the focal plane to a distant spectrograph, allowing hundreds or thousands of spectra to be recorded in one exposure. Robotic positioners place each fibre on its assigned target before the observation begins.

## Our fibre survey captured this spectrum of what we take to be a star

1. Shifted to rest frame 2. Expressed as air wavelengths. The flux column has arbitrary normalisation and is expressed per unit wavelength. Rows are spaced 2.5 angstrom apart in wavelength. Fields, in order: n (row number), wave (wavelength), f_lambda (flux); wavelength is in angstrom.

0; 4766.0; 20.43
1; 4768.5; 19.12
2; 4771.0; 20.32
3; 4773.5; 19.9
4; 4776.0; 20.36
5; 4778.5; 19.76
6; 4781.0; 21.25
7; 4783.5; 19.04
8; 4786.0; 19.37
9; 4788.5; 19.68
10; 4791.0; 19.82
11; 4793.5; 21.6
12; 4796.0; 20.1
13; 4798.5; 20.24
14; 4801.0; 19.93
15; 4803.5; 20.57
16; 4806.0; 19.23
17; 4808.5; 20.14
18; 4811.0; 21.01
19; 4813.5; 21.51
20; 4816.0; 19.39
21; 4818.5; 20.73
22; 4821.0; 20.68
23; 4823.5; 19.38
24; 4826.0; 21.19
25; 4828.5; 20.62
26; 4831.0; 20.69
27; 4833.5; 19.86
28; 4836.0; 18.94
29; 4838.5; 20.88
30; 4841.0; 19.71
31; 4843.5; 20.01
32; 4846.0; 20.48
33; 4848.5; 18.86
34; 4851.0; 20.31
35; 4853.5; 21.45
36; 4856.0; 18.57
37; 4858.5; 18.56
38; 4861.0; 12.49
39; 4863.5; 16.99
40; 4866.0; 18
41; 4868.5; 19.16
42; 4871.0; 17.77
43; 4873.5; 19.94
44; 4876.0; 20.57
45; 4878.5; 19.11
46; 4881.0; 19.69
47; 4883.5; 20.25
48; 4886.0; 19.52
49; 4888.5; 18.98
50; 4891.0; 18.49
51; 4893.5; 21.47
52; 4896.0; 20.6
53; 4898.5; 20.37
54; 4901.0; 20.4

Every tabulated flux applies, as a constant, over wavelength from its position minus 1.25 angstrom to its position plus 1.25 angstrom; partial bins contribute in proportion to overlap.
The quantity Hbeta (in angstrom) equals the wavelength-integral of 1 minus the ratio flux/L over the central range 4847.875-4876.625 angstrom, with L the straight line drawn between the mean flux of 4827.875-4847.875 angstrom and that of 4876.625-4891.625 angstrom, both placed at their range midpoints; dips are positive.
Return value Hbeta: 1.8 angstrom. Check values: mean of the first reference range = 20.1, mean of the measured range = 18.5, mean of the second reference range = 19.4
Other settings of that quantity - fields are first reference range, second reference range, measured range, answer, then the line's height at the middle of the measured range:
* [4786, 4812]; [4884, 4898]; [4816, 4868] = 1.6 angstrom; 20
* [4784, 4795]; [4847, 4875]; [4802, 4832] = -1.6 angstrom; 19.4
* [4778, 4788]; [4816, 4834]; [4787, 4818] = -0.3 angstrom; 20.1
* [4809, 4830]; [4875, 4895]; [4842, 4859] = 0.3 angstrom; 20.2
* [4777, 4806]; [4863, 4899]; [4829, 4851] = -0.3 angstrom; 19.7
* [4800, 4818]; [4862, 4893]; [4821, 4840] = -0.3 angstrom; 19.9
